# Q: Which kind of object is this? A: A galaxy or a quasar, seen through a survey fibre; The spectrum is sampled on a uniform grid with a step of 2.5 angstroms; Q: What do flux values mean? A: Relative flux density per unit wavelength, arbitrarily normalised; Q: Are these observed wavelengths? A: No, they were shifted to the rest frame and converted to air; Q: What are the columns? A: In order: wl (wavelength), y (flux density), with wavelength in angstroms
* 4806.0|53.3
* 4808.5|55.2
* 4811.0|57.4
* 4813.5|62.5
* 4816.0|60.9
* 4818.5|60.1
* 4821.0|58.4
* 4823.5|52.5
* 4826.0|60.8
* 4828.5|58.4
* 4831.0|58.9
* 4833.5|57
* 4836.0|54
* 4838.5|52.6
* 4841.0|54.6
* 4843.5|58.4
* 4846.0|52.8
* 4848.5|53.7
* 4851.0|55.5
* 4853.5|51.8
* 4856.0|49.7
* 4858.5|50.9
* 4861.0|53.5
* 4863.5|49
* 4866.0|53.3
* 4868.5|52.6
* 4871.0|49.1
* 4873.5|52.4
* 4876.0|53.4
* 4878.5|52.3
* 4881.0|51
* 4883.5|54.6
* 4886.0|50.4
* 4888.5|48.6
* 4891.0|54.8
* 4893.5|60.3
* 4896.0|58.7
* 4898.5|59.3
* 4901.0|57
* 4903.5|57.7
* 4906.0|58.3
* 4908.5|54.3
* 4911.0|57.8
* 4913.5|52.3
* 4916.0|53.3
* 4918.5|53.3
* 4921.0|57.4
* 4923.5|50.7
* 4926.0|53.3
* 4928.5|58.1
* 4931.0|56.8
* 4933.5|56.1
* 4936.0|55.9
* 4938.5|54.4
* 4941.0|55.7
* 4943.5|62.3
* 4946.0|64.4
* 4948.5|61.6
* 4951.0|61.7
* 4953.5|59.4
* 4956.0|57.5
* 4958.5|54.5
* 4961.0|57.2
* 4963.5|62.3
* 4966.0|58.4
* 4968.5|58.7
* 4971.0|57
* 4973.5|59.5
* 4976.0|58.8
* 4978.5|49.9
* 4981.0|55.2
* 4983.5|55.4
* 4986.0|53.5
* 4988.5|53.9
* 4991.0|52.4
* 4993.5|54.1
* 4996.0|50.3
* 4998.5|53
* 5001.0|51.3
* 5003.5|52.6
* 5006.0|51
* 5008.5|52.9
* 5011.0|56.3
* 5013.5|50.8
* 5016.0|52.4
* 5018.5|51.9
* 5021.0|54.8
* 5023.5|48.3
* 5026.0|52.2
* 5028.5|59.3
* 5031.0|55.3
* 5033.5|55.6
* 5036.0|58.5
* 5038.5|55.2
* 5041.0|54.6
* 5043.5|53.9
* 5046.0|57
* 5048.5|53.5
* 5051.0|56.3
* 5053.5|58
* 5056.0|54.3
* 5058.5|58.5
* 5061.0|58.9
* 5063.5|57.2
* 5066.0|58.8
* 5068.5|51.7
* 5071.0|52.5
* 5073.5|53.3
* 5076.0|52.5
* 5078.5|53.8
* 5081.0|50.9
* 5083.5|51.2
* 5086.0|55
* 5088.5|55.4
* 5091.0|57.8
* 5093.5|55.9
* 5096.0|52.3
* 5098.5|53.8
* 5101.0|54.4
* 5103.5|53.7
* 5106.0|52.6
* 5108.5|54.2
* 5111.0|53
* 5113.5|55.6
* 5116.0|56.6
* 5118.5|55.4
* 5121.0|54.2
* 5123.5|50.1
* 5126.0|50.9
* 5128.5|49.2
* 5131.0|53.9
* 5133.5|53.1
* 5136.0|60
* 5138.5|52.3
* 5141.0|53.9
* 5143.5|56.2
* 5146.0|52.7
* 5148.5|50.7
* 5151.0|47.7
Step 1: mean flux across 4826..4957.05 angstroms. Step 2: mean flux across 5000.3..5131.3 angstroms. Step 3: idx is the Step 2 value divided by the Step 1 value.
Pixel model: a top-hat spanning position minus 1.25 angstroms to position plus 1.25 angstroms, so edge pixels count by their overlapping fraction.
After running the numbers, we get 1.0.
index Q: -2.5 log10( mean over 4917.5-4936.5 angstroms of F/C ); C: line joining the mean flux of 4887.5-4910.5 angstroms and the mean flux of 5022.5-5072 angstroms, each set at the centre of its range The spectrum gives 0.02 mag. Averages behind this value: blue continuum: 56.7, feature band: 55.2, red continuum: 55.5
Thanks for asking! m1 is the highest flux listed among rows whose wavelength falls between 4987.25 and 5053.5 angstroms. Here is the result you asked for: 59.3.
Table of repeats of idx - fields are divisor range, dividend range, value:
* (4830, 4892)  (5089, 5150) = 1.02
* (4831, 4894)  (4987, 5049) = 1.01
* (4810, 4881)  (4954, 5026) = 0.99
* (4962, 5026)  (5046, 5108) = 1.01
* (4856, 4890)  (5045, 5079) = 1.08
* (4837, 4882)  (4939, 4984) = 1.11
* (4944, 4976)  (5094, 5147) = 0.90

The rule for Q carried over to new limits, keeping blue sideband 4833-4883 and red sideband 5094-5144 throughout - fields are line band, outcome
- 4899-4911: -0.08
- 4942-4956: -0.16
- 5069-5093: 0.00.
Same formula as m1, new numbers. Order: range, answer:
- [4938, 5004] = 64.4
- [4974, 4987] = 58.8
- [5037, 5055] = 58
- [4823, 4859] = 60.8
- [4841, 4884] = 58.4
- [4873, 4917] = 60.3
